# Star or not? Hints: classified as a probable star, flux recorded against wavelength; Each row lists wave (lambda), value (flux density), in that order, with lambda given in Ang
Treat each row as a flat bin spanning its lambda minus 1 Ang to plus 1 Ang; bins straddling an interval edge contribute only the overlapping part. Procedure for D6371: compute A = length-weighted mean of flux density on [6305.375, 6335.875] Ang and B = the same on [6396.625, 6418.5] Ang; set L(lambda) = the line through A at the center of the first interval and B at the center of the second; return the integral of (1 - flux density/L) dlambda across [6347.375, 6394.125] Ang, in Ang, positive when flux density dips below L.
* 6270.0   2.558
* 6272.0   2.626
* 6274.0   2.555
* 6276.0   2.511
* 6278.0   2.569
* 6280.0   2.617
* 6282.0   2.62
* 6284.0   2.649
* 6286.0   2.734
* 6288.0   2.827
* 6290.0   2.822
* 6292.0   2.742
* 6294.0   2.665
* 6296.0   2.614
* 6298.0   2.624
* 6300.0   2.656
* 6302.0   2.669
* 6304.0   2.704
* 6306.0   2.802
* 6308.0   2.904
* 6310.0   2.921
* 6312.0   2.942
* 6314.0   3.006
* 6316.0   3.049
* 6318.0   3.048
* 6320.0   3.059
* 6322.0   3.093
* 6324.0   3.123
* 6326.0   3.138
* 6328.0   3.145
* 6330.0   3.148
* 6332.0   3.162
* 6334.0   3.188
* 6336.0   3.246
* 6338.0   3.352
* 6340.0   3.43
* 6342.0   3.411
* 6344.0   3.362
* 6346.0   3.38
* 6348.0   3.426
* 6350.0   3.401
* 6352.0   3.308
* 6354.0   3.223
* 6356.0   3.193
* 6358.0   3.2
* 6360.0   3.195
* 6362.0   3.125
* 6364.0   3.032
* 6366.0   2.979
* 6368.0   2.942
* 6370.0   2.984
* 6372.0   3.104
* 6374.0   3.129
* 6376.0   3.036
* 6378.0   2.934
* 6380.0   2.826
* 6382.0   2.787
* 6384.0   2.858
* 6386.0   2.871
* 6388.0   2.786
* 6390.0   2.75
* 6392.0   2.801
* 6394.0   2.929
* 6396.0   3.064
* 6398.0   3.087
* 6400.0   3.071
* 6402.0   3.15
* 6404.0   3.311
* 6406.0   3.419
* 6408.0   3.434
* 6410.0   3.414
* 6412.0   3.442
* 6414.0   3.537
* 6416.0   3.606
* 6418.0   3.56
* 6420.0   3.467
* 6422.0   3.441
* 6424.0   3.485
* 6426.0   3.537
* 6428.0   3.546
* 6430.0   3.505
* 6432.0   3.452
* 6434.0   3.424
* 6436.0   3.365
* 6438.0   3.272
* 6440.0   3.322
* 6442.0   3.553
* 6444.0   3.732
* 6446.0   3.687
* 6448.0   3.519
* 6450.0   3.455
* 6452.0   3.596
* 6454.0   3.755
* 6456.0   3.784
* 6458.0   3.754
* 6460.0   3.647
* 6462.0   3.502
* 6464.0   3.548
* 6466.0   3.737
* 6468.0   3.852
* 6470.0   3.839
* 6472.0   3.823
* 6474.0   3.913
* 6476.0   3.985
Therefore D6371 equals 2.8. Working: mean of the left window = 3.06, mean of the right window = 3.36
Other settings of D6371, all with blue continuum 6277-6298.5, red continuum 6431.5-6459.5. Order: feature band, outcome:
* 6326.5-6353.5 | -3.0 Ang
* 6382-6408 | 2.1 Ang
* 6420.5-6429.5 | -0.2 Ang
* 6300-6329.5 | -1.4 Ang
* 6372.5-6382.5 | 0.7 Ang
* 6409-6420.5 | -0.4 Ang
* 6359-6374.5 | 0.3 Ang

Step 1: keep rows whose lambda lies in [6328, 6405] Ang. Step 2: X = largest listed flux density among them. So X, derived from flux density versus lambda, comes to 3.43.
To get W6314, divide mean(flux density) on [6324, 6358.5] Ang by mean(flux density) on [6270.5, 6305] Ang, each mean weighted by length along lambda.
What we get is 1.2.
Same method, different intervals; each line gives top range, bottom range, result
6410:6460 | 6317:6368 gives 1.10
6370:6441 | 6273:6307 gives 1.21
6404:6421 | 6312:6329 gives 1.13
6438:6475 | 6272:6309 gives 1.36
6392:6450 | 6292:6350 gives 1.11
